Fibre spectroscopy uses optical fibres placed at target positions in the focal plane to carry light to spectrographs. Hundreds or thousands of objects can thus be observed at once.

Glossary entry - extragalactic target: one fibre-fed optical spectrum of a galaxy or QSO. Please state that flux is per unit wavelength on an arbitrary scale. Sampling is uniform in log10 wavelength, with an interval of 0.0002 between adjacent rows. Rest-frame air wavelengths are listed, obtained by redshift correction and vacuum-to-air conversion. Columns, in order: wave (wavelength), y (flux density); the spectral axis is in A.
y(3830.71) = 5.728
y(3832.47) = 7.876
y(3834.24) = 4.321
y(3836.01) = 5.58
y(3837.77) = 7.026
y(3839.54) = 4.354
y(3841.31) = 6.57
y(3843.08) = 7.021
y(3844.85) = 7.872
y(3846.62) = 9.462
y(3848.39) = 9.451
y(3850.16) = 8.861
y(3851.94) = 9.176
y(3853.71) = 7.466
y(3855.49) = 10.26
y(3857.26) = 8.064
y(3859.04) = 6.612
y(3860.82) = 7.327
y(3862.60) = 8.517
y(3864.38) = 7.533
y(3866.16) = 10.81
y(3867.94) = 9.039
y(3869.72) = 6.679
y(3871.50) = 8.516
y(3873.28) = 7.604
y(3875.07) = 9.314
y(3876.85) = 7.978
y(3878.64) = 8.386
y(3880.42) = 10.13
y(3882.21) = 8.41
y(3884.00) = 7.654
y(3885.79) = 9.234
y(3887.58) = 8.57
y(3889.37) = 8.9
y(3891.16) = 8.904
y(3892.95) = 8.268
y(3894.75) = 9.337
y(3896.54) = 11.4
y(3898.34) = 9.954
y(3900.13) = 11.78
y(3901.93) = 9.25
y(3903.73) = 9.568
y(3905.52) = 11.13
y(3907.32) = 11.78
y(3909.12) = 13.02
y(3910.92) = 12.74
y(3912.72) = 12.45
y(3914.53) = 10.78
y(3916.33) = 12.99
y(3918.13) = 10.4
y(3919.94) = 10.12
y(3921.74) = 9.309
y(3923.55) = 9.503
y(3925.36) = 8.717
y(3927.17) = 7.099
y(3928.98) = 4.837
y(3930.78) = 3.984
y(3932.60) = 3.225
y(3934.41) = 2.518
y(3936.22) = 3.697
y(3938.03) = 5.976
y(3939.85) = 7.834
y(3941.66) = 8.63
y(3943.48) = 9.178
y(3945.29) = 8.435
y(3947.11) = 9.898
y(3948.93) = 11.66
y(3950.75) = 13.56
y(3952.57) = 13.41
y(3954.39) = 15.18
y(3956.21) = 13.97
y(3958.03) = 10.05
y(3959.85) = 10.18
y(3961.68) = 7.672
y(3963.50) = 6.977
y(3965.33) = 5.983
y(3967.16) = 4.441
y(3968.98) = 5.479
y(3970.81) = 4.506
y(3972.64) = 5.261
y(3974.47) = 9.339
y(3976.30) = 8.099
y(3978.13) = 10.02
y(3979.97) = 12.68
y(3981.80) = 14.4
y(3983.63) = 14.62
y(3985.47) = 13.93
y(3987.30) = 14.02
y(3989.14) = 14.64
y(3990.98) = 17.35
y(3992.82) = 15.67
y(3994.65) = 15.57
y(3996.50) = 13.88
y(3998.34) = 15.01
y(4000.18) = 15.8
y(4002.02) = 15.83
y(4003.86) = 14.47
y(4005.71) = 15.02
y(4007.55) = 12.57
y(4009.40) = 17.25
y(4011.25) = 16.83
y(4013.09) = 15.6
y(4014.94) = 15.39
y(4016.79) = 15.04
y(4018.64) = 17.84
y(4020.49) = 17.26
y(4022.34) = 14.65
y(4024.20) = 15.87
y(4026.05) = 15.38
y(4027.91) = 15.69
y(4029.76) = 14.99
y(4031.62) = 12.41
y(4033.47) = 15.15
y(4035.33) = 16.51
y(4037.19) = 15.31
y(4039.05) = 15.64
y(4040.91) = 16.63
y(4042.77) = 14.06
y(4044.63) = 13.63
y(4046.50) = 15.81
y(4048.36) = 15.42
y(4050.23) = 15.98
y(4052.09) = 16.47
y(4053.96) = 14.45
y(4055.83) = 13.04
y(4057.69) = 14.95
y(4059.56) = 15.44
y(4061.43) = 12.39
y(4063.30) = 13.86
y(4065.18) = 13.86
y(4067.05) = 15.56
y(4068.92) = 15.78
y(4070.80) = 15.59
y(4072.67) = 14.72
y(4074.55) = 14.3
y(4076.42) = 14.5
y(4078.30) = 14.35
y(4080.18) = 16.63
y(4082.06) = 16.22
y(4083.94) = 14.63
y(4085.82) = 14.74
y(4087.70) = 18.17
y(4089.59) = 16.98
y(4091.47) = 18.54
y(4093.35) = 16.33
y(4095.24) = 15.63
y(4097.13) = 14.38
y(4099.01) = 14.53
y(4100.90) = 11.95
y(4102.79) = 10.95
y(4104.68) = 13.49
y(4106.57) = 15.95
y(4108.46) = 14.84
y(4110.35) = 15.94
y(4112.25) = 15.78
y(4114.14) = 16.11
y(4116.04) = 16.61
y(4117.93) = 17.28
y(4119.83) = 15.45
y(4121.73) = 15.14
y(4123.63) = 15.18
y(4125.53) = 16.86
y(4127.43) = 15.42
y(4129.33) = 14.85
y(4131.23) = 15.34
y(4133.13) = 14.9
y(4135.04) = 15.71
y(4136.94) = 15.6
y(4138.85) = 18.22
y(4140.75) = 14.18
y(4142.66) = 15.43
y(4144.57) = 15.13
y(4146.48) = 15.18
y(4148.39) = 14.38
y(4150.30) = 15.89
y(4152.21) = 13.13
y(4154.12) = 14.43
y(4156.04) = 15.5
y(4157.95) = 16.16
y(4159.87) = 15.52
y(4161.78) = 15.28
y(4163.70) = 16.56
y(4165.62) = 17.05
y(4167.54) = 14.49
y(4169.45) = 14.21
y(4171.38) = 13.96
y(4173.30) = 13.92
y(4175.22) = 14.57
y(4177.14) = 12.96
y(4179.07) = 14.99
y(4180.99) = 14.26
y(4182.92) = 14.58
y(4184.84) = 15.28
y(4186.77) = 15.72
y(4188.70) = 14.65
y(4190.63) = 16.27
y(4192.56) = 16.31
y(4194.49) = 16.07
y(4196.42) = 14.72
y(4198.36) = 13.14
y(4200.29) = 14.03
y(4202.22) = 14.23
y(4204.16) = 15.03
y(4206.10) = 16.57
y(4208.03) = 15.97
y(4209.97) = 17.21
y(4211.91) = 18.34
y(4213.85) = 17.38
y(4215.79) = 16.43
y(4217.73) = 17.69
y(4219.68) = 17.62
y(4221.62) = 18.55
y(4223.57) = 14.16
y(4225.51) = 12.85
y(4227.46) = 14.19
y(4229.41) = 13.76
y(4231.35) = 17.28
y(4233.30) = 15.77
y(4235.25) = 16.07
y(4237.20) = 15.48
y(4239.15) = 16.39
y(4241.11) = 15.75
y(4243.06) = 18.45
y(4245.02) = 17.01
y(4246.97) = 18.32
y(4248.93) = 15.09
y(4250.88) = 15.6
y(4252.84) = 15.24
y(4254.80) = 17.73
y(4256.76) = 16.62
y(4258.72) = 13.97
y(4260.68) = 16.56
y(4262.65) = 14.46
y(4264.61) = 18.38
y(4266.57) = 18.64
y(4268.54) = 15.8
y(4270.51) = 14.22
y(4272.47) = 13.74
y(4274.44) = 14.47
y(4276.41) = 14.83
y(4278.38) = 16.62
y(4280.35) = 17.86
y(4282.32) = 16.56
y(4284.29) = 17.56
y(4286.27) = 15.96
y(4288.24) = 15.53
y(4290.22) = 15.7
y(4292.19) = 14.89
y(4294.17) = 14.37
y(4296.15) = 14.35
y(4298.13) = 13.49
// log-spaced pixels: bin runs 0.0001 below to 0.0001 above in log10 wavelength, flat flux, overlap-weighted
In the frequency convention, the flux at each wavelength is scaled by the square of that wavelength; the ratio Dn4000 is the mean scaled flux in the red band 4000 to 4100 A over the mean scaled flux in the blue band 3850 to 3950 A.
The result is 1.9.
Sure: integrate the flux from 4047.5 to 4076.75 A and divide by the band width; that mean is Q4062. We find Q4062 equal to 14.8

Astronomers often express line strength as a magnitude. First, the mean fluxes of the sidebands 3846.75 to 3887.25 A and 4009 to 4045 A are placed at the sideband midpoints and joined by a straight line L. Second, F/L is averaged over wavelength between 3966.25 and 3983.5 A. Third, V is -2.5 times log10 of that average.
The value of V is 0.48 mag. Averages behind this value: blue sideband 8.52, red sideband 15.6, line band 8.55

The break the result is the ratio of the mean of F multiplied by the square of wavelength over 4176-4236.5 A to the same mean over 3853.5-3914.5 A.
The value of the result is 1.95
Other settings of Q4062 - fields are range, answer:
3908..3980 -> 8.8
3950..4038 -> 13.2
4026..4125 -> 15.2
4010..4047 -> 15.5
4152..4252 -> 15.6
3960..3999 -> 10.9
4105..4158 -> 15.5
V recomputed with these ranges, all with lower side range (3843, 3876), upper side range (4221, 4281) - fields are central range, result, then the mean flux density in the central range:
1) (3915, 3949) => 0.26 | 7.73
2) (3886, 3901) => -0.06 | 9.62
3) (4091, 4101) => -0.19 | 15.3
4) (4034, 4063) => -0.24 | 15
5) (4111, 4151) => -0.15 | 15.6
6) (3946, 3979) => 0.13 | 9.19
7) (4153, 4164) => -0.10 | 15.5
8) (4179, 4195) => -0.05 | 15.4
